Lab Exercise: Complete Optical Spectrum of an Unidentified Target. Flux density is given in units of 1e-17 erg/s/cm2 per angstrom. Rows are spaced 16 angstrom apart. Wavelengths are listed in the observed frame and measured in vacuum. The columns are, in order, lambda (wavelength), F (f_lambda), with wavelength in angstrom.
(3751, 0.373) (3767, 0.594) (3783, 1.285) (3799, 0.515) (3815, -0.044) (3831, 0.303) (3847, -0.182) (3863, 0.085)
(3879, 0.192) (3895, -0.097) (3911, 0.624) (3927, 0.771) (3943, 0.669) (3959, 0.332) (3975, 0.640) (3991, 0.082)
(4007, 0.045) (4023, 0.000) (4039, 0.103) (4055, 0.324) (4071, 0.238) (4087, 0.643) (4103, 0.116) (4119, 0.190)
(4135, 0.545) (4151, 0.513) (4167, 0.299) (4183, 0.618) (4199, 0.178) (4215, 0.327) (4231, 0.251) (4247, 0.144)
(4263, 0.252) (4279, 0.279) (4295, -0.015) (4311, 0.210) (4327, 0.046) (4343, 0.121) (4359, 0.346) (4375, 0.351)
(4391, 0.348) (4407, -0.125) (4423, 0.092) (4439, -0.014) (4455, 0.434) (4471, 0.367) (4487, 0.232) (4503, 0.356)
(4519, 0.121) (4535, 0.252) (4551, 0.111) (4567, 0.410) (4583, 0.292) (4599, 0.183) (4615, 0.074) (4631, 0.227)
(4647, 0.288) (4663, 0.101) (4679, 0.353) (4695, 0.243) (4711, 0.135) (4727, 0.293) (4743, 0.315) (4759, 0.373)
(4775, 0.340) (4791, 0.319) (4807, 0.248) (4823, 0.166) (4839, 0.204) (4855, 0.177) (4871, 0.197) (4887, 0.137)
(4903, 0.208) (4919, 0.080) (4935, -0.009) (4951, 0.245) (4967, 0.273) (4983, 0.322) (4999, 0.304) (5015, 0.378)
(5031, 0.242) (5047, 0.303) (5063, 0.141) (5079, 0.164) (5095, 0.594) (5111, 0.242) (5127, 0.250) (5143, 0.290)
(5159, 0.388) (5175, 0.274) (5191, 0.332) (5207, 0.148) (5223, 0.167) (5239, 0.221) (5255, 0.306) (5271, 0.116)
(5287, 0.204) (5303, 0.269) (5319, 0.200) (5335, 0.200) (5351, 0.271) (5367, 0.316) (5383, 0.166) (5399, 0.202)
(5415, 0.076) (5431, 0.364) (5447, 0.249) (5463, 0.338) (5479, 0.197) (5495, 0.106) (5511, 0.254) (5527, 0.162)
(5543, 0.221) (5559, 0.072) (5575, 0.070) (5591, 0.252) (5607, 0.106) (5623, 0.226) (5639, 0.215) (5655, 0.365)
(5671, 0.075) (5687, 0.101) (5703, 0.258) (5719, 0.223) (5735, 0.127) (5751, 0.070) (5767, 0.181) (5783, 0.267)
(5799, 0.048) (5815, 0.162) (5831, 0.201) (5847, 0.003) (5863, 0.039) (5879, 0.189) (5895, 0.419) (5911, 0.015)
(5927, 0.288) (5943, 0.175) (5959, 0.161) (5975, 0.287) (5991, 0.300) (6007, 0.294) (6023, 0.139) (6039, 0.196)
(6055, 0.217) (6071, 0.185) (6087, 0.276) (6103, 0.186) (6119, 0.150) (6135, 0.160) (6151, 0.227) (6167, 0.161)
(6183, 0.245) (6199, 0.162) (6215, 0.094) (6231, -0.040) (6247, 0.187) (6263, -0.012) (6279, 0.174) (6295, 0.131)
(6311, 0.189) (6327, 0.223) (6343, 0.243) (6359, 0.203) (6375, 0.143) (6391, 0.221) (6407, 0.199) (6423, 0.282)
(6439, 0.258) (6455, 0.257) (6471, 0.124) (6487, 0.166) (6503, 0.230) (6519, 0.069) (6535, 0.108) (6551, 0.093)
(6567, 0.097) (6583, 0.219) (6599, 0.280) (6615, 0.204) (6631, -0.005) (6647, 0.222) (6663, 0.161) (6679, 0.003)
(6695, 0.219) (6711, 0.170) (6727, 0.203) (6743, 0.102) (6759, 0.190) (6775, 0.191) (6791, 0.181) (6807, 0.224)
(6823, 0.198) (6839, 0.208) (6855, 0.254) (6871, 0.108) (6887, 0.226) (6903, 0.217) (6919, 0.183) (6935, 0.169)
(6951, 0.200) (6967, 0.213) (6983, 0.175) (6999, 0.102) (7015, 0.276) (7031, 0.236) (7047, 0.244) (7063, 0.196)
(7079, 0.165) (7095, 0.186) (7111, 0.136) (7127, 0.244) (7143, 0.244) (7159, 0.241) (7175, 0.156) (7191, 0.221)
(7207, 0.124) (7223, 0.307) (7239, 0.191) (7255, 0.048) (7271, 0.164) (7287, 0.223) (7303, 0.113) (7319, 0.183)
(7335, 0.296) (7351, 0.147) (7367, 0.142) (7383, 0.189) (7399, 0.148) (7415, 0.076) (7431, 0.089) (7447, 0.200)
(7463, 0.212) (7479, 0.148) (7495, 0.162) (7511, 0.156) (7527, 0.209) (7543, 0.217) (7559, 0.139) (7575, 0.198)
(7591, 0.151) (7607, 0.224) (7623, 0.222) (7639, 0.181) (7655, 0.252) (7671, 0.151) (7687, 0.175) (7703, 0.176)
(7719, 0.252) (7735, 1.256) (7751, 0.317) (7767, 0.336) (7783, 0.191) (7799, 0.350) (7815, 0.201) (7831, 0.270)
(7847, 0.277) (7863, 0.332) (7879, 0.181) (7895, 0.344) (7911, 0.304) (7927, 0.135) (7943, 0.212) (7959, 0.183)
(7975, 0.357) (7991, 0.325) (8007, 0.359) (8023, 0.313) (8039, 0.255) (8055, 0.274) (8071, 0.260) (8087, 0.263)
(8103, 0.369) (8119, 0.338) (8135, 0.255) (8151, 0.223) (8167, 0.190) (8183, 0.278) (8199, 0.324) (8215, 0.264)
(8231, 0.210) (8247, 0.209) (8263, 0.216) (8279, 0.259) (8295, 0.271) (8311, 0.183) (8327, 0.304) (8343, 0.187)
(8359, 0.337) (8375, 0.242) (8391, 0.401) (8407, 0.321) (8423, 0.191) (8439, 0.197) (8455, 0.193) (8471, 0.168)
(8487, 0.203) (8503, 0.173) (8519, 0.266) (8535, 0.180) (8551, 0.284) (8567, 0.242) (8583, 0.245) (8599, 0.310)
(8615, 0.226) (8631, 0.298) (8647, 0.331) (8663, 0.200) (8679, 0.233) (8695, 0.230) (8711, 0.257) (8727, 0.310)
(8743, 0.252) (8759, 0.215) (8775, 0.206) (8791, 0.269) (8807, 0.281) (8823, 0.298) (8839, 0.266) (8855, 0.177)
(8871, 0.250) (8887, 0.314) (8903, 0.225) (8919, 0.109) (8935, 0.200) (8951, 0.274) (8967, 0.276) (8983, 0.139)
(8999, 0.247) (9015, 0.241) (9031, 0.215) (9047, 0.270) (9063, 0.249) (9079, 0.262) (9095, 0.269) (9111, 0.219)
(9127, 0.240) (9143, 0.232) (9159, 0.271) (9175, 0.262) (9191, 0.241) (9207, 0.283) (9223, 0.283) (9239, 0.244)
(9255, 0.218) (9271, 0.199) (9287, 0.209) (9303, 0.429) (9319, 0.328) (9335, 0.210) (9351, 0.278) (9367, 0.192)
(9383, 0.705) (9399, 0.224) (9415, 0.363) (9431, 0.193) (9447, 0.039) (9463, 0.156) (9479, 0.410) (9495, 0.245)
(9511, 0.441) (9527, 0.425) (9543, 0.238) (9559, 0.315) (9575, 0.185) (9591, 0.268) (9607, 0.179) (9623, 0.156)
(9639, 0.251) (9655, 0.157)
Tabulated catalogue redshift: 1.074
